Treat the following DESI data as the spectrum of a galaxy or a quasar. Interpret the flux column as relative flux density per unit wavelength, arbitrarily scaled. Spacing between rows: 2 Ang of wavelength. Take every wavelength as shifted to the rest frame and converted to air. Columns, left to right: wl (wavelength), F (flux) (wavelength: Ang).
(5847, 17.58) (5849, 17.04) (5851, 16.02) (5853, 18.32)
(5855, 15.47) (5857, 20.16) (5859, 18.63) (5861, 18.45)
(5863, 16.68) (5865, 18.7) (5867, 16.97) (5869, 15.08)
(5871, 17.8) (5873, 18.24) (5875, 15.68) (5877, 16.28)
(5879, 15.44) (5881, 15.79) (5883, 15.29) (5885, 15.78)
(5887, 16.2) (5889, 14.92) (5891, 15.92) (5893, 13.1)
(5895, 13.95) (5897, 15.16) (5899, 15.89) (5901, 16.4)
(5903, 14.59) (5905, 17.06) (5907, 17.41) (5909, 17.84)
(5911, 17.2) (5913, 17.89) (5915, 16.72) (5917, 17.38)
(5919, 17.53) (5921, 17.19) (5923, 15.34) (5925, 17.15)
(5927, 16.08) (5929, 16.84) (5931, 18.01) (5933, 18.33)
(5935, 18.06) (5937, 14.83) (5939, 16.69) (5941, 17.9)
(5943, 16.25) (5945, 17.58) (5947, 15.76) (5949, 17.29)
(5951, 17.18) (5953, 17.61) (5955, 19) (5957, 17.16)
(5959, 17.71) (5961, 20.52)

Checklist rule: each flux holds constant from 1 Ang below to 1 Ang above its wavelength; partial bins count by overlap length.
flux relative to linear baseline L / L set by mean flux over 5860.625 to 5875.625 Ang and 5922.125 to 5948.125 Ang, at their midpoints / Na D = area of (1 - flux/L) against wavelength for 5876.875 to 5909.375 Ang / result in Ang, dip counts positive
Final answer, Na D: 2.68 Ang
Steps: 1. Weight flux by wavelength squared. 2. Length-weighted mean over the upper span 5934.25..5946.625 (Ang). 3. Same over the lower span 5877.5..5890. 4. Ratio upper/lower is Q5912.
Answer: 1.1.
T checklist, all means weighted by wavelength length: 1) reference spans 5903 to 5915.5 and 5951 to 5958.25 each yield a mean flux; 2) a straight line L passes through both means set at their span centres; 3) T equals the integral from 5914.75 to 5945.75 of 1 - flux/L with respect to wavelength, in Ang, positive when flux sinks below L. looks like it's 0.8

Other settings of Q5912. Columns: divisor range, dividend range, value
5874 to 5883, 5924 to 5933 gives 1.11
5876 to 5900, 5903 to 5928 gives 1.12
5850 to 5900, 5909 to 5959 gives 1.07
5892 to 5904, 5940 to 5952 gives 1.16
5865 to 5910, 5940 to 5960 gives 1.11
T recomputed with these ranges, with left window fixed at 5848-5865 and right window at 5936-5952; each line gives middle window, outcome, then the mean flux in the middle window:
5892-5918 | 1.4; 16.2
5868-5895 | 2.6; 15.7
